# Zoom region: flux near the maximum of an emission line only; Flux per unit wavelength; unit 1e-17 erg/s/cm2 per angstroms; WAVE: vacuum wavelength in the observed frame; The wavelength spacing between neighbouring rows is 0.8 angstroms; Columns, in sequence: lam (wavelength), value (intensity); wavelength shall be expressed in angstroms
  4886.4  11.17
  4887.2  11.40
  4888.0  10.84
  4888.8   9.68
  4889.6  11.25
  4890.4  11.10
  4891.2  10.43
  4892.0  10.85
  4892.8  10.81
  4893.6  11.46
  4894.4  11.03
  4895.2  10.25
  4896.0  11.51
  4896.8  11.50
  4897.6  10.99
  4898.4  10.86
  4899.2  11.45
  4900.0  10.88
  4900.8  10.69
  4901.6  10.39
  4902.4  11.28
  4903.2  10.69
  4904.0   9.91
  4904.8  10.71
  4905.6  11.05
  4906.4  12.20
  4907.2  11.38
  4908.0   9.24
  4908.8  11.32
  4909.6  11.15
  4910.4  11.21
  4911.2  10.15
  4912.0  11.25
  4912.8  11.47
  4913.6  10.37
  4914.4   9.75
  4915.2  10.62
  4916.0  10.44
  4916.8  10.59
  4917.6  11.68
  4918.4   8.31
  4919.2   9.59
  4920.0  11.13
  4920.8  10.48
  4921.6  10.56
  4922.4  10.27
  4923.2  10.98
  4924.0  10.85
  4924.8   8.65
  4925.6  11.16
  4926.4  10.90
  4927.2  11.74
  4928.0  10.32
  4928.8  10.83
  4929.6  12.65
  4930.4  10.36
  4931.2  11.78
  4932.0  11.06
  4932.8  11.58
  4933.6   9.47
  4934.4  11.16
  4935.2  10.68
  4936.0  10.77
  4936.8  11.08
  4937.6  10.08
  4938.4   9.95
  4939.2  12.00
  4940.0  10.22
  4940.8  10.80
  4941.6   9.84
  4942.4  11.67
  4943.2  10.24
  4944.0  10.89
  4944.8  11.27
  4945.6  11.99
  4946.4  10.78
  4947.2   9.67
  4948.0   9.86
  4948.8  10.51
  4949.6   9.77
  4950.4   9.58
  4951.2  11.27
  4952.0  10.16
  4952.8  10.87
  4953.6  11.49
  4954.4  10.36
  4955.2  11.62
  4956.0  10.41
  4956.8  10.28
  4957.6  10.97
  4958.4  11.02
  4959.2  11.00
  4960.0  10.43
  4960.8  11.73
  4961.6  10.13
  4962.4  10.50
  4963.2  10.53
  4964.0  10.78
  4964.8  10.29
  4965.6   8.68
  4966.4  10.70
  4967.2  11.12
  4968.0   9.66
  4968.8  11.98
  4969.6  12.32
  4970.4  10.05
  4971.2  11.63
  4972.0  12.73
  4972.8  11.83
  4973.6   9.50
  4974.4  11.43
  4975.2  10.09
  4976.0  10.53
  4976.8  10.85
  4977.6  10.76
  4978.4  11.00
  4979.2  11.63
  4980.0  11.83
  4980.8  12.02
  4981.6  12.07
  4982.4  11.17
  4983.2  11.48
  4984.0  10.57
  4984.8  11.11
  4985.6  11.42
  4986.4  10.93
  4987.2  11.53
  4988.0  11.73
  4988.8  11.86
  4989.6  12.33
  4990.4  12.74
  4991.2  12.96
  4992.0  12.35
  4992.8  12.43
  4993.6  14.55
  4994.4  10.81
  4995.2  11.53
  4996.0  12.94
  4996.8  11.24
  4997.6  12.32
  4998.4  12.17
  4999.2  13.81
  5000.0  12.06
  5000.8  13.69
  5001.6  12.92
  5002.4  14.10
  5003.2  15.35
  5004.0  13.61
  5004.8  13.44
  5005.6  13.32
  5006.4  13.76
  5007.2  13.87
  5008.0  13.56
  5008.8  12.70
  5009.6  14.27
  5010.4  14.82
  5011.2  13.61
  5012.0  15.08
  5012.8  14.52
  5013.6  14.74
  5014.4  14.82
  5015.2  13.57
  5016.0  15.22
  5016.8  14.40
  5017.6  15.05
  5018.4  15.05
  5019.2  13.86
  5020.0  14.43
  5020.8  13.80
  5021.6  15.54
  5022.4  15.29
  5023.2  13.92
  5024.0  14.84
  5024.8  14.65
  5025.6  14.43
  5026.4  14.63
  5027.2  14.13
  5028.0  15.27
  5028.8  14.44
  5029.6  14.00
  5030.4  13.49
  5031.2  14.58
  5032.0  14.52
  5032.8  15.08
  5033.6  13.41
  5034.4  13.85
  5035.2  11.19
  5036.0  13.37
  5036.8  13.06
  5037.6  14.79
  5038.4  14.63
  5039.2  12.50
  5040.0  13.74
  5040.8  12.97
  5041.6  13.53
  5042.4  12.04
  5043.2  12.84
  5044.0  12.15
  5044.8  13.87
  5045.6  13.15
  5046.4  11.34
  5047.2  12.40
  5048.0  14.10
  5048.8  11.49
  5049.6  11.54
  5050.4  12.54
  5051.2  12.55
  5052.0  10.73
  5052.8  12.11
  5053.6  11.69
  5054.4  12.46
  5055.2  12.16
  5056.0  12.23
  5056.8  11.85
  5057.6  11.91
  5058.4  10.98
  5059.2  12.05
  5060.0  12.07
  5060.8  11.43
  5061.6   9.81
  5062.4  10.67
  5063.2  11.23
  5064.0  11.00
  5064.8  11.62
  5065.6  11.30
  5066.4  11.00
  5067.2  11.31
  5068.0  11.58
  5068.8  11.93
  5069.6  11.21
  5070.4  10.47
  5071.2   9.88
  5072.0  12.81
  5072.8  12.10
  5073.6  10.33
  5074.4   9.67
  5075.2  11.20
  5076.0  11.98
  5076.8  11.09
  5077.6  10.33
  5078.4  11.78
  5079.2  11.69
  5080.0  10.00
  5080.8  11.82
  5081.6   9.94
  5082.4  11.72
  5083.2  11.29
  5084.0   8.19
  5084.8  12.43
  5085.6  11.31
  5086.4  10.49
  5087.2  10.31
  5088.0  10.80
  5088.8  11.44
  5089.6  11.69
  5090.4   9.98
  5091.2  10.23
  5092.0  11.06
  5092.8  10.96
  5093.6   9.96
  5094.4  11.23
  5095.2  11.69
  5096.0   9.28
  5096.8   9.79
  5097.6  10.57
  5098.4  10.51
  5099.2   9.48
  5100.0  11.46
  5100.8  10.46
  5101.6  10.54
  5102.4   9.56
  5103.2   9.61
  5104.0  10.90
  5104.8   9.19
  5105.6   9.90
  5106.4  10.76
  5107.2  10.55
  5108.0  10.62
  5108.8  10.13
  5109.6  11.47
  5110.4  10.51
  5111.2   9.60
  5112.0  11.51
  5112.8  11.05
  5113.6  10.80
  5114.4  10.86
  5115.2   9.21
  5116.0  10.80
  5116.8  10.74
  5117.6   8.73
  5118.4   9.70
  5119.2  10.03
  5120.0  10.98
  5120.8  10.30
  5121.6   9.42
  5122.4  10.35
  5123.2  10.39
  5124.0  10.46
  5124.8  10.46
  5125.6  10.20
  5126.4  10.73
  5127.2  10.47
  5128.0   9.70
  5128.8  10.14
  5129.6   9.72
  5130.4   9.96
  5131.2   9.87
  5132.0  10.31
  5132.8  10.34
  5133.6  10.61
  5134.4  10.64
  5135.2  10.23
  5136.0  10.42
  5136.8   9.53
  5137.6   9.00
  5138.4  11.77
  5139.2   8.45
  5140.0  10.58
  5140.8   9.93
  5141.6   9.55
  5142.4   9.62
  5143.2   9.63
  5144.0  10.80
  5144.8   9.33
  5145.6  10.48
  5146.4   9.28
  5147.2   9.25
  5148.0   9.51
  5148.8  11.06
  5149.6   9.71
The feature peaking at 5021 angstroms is Mg II 2798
